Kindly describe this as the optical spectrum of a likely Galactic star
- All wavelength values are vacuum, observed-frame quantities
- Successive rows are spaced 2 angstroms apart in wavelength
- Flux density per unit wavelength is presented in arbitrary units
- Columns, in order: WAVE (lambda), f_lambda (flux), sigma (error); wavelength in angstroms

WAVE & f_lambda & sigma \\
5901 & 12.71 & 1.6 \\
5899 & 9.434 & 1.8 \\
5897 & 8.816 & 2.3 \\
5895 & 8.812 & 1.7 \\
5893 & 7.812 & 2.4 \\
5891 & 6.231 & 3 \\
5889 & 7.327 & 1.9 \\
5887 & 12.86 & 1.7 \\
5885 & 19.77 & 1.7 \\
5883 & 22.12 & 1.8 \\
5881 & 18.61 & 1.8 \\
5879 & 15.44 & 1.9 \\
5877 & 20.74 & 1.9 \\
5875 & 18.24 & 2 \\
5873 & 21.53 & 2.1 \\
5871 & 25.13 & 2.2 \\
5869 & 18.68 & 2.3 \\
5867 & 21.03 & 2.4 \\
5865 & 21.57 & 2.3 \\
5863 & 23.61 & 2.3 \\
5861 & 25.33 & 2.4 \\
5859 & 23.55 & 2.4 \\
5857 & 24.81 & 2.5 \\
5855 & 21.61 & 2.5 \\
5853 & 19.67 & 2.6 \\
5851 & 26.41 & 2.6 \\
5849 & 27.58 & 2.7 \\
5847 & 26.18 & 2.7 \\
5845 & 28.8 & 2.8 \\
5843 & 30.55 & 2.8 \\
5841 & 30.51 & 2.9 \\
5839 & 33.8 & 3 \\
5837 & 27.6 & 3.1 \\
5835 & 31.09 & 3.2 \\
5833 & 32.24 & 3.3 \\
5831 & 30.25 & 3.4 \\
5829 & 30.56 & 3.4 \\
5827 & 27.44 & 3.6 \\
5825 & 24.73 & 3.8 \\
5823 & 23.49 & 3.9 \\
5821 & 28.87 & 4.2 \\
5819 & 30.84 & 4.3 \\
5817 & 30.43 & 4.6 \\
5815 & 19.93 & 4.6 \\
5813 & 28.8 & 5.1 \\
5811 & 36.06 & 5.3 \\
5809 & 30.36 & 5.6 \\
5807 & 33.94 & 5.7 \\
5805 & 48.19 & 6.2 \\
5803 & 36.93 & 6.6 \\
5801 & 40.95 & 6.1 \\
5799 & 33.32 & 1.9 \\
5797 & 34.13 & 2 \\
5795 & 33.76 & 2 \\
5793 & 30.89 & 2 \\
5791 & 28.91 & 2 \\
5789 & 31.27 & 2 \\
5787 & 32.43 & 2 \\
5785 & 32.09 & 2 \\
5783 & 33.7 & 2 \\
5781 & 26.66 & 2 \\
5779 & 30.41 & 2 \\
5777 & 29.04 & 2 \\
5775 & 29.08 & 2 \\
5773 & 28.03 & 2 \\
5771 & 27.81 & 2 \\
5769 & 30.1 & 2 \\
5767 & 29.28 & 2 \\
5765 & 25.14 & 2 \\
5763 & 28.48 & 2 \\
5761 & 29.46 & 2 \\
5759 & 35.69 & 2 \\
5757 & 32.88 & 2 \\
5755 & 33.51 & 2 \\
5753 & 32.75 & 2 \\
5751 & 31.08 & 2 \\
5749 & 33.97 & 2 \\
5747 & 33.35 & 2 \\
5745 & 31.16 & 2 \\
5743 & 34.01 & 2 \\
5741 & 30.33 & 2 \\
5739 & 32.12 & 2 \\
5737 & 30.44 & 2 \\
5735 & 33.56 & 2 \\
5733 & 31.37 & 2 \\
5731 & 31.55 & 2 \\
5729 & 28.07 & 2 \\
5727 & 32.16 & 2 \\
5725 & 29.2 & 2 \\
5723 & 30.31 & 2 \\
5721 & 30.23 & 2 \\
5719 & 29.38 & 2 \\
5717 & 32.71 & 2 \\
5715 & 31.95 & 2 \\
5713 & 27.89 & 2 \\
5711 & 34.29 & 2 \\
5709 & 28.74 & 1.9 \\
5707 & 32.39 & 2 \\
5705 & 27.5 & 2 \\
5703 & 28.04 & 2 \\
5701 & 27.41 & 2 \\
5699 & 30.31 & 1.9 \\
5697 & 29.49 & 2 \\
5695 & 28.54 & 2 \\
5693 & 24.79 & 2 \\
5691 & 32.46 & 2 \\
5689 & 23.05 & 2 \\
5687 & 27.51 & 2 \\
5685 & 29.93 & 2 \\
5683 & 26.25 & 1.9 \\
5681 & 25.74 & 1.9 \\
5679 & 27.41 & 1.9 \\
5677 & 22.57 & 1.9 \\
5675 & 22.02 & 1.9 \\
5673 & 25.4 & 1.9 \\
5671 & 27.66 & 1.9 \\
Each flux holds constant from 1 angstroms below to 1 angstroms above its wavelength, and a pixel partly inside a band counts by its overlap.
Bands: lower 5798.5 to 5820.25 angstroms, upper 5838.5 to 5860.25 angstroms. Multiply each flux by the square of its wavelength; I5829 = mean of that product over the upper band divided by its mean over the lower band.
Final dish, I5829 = 0.80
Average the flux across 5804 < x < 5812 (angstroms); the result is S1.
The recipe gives 37.1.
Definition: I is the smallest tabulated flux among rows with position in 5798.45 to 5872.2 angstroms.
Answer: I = 18.68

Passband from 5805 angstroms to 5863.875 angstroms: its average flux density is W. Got 28.3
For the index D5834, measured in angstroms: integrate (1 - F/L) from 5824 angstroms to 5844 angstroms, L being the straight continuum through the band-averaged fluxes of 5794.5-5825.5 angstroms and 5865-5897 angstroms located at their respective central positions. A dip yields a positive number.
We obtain -2.4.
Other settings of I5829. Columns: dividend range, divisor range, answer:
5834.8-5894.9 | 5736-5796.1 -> 0.72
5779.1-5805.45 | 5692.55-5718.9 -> 1.17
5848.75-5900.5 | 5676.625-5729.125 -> 0.66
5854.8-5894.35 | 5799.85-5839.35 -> 0.61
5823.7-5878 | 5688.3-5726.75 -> 0.91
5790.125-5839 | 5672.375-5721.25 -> 1.16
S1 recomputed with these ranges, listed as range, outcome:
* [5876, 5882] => 18.3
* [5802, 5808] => 39.7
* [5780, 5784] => 30.2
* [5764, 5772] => 28.1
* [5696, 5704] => 28.8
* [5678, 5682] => 26.6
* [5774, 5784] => 29.8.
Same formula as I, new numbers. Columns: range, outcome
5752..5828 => 19.93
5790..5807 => 28.91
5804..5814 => 28.8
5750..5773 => 25.14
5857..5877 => 18.24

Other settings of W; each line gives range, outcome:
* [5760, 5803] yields 30.9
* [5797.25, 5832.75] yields 31.5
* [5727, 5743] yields 31.3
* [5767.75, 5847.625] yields 30.9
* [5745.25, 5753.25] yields 32.6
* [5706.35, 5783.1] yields 30.8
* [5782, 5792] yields 31.7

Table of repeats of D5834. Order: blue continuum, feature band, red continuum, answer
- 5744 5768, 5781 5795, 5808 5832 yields -0.66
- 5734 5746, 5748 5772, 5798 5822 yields 1.08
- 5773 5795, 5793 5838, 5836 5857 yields -4.17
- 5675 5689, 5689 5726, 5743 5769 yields -2.26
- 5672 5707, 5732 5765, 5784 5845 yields -3.14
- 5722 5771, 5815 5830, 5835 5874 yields -0.26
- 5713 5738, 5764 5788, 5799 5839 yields 1.23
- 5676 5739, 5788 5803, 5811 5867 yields -3.11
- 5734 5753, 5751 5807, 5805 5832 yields -1.98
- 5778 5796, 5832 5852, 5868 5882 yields -4.52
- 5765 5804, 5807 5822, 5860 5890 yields -1.21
